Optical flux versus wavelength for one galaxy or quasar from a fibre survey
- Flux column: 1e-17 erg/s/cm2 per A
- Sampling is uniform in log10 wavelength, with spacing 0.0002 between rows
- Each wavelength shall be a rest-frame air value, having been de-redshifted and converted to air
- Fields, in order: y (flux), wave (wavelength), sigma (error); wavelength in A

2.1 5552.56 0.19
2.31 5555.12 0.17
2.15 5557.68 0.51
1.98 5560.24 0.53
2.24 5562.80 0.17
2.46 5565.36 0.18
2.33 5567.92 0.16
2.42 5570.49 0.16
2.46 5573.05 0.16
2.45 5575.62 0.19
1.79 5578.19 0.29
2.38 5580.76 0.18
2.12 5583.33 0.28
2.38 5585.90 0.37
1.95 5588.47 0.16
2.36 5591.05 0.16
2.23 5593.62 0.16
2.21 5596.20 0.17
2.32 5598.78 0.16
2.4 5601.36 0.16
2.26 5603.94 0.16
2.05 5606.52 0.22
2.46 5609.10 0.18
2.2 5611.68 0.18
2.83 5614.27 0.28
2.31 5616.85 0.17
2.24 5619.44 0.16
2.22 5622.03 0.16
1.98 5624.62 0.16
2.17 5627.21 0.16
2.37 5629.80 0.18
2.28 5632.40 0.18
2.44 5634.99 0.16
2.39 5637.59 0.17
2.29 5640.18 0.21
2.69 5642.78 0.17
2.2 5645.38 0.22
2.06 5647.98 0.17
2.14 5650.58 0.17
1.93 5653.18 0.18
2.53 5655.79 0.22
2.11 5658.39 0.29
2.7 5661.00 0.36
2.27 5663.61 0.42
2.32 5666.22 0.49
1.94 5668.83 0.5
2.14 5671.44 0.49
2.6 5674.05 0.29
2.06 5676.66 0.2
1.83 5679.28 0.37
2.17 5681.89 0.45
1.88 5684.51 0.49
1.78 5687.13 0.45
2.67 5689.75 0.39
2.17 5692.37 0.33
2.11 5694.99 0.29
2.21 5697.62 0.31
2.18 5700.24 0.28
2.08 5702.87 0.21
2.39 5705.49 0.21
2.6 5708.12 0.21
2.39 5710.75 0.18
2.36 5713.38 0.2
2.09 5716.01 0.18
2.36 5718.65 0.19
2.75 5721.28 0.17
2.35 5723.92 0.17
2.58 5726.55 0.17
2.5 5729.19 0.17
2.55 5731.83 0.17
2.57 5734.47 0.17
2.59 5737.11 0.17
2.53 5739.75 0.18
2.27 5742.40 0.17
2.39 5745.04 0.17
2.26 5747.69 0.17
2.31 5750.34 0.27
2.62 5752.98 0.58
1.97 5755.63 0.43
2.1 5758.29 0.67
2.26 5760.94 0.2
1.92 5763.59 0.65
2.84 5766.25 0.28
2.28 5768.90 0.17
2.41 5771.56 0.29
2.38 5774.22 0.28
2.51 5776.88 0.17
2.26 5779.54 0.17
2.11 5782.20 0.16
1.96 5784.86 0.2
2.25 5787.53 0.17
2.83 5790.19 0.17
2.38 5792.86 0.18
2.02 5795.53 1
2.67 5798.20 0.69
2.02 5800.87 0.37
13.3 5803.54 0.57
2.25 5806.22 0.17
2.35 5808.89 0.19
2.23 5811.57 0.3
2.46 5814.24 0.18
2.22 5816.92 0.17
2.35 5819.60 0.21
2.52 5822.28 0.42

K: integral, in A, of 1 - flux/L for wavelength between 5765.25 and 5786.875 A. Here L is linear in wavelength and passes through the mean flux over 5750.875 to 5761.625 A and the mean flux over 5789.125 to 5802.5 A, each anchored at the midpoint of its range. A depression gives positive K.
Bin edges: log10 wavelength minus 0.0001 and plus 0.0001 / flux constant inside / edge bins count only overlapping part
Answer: 0.8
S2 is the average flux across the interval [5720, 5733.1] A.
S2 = 2.55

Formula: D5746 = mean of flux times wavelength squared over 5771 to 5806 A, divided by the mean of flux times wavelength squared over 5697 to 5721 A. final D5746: 1.40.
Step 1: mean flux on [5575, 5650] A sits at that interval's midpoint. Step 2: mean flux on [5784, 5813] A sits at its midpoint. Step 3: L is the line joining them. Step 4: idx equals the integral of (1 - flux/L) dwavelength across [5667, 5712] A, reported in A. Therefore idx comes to 8.6 A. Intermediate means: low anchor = 2.27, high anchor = 3.32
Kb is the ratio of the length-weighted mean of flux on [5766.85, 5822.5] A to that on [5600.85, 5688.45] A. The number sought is 1.3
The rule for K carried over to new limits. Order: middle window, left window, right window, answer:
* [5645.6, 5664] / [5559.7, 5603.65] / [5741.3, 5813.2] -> 1.4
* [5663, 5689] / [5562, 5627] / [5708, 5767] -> 2.6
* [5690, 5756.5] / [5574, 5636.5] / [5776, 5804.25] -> 10.0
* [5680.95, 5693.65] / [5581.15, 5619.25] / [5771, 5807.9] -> 2.5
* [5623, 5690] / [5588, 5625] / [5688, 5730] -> 2.8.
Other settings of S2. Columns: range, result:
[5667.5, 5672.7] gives 2.04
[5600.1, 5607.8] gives 2.24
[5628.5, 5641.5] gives 2.35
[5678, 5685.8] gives 1.96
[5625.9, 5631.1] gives 2.27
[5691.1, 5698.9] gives 2.16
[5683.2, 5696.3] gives 2.12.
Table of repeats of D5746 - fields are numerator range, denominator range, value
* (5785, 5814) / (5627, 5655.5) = 1.54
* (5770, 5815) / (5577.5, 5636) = 1.40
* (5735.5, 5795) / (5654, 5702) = 1.09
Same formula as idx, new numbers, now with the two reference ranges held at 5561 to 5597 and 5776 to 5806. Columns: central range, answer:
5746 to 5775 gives 7.7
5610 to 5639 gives 2.0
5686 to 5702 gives 3.6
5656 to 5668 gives 1.4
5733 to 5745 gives 2.2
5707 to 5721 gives 2.5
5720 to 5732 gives 1.7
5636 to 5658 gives 2.7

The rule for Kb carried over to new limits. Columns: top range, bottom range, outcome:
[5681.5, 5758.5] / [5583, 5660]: 1.03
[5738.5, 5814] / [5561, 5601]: 1.19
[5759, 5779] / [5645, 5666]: 1.05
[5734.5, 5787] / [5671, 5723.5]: 1.03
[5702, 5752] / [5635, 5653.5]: 1.07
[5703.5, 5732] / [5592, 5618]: 1.05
